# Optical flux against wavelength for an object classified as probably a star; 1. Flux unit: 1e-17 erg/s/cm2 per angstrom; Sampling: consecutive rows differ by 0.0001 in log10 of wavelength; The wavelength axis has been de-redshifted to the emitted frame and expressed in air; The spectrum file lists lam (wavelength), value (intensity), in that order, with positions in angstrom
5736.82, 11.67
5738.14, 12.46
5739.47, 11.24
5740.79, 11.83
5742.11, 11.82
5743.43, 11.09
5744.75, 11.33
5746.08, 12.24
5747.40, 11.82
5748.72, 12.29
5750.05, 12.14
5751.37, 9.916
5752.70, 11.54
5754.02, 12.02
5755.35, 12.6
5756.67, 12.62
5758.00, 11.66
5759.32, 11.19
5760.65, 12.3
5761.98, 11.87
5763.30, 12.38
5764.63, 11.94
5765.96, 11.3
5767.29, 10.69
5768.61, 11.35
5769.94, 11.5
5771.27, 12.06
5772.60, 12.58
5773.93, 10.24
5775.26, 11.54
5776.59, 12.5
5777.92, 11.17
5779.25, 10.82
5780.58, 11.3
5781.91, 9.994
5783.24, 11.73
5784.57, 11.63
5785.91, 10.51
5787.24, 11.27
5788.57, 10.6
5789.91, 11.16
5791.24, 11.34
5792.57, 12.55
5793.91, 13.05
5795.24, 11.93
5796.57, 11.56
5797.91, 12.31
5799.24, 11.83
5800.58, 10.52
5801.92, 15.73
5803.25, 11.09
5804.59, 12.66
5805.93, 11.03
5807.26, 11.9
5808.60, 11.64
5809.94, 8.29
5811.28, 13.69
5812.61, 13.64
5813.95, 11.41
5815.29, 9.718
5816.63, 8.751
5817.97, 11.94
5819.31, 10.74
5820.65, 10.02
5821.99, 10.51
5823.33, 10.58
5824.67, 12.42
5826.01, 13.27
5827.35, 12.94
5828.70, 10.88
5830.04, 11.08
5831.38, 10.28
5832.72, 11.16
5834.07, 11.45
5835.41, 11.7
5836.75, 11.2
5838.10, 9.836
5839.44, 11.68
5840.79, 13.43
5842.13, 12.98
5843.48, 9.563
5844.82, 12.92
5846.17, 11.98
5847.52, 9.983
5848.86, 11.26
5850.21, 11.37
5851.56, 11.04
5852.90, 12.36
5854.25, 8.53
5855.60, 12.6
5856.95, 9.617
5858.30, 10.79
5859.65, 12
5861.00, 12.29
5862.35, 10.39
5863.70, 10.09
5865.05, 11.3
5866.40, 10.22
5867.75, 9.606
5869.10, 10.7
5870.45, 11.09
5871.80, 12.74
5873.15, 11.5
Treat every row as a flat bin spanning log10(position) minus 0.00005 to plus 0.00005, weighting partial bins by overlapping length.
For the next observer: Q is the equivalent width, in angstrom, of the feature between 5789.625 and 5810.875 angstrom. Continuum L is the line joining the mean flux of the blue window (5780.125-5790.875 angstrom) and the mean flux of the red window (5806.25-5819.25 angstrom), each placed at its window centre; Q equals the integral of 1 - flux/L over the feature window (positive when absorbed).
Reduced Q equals -1.35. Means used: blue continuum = 11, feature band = 11.8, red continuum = 11.2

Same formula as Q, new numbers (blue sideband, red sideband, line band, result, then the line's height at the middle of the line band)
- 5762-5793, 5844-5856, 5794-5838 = -0.59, 11.3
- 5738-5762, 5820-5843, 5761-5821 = 0.58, 11.6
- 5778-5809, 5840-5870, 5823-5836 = -0.29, 11.4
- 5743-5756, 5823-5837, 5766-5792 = 0.87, 11.7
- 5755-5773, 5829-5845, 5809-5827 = 0.49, 11.5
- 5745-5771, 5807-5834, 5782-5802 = -0.37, 11.5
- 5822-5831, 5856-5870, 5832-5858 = -0.15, 11.2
